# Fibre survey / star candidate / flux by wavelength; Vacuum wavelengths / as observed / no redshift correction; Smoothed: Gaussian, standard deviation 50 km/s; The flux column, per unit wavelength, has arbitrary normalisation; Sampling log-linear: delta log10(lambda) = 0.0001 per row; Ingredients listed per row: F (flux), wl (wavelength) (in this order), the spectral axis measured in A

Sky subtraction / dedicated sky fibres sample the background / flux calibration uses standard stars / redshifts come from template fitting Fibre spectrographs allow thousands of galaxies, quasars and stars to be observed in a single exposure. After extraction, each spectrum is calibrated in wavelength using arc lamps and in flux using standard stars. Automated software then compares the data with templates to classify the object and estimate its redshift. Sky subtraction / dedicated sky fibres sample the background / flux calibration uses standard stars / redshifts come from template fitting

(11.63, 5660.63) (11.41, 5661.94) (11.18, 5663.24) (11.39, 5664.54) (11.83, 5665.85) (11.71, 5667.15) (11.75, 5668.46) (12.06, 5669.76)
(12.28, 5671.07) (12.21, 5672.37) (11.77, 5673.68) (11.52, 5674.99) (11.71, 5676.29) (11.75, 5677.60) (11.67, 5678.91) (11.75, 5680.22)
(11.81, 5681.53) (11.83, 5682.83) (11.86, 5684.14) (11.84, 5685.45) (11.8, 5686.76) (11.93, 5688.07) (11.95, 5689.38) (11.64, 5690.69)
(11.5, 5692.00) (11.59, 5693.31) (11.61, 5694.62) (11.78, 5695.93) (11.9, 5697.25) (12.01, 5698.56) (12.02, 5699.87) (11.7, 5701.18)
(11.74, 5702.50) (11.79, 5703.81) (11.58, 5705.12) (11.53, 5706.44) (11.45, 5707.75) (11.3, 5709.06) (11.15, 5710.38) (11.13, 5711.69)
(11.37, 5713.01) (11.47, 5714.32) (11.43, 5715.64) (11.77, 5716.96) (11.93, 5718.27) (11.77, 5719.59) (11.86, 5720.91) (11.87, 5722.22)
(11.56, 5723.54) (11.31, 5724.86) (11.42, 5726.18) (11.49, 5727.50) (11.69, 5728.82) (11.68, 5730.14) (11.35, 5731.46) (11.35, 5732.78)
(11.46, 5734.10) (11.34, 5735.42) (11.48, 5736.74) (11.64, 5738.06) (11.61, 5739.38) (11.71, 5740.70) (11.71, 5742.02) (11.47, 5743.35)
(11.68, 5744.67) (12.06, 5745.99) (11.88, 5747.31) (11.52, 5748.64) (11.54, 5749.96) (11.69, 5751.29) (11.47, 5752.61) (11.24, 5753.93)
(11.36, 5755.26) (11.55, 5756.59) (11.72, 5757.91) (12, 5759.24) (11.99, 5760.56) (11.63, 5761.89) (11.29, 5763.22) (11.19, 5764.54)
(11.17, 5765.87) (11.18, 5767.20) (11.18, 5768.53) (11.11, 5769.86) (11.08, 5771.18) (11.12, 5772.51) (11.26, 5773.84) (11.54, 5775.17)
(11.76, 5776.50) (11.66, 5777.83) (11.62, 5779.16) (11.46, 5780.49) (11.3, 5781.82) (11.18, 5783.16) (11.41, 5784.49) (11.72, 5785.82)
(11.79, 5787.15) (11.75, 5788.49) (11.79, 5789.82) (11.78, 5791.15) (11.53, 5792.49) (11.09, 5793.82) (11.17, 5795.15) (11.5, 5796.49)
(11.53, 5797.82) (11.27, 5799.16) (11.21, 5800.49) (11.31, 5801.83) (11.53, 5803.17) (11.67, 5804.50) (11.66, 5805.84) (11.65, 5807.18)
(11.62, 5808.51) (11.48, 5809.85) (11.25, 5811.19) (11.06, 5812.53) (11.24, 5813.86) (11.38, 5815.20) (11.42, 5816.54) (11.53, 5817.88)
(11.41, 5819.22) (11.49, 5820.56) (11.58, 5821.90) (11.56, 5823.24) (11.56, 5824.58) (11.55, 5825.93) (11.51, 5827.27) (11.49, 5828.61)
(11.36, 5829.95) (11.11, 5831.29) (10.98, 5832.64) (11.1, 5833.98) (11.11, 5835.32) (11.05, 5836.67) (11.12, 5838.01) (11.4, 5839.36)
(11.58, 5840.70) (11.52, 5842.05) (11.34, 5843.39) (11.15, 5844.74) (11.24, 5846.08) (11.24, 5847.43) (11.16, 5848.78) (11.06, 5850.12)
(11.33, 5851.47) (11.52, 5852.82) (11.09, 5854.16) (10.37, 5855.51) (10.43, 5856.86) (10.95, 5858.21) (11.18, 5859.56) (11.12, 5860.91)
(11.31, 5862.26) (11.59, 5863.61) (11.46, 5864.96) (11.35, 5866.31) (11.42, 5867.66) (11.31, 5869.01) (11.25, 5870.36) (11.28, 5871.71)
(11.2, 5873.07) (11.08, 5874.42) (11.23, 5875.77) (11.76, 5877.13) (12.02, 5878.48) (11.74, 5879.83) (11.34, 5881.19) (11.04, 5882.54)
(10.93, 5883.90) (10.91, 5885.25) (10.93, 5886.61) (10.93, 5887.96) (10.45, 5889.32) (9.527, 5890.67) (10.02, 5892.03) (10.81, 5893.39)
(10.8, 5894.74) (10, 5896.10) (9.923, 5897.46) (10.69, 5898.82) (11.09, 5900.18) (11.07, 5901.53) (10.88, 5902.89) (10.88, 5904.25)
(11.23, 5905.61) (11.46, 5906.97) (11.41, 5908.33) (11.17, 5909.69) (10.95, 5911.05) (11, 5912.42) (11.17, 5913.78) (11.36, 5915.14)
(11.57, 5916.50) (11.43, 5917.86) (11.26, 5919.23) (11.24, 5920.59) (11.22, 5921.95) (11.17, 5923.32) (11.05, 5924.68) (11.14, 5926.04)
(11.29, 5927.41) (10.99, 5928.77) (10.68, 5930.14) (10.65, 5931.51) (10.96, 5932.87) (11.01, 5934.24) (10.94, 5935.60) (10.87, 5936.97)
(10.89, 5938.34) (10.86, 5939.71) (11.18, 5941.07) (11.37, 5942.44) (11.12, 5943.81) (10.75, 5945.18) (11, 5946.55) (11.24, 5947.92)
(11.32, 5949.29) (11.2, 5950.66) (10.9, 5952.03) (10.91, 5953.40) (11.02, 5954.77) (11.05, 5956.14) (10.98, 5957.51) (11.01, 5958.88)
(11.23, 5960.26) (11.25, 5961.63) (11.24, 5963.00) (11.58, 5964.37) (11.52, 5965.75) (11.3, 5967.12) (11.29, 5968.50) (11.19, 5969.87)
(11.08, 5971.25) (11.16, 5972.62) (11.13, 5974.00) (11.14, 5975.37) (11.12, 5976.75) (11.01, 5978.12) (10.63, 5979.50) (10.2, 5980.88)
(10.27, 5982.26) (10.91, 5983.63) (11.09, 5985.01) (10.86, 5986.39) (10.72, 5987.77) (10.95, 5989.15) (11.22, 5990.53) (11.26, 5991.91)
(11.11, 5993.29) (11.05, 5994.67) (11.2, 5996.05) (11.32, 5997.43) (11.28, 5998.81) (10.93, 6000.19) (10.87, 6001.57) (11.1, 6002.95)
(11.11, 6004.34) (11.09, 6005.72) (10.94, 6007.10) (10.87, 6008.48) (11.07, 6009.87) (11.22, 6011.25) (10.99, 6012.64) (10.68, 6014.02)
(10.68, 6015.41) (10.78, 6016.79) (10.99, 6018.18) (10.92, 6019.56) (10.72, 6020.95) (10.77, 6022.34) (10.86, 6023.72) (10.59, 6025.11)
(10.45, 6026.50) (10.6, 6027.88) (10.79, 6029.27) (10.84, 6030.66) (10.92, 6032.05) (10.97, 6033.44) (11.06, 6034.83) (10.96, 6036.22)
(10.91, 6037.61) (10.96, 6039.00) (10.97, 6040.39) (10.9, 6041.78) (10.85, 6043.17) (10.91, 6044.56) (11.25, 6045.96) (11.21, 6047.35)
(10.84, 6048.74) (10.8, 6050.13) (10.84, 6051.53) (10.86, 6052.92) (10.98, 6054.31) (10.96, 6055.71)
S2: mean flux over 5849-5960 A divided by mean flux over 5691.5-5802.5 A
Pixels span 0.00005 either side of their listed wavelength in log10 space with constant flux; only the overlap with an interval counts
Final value 1.0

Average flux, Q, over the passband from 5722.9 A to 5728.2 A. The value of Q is 11.4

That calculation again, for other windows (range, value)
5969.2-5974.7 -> 11.1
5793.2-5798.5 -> 11.3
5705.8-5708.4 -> 11.5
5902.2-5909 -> 11.2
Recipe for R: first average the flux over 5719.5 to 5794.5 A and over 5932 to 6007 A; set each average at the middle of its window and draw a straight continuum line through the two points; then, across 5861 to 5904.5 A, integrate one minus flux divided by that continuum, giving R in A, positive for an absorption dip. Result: 0.9 A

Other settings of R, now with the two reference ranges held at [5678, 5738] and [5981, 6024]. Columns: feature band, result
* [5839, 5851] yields 0.0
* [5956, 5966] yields -0.2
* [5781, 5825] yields -0.2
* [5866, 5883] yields -0.2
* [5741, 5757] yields -0.1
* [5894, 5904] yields 0.5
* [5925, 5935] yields 0.1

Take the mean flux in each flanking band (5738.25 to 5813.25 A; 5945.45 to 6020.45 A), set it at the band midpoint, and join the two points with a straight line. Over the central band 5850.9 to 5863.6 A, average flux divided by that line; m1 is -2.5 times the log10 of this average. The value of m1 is 0.02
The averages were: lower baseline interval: 11.5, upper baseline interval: 11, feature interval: 11.1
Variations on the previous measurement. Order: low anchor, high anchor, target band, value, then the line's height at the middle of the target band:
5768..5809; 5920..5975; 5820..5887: 0.00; 11.3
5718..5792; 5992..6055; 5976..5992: 0.02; 11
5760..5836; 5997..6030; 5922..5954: 0.01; 11.1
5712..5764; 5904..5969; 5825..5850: 0.01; 11.4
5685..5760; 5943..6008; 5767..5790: 0.01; 11.5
